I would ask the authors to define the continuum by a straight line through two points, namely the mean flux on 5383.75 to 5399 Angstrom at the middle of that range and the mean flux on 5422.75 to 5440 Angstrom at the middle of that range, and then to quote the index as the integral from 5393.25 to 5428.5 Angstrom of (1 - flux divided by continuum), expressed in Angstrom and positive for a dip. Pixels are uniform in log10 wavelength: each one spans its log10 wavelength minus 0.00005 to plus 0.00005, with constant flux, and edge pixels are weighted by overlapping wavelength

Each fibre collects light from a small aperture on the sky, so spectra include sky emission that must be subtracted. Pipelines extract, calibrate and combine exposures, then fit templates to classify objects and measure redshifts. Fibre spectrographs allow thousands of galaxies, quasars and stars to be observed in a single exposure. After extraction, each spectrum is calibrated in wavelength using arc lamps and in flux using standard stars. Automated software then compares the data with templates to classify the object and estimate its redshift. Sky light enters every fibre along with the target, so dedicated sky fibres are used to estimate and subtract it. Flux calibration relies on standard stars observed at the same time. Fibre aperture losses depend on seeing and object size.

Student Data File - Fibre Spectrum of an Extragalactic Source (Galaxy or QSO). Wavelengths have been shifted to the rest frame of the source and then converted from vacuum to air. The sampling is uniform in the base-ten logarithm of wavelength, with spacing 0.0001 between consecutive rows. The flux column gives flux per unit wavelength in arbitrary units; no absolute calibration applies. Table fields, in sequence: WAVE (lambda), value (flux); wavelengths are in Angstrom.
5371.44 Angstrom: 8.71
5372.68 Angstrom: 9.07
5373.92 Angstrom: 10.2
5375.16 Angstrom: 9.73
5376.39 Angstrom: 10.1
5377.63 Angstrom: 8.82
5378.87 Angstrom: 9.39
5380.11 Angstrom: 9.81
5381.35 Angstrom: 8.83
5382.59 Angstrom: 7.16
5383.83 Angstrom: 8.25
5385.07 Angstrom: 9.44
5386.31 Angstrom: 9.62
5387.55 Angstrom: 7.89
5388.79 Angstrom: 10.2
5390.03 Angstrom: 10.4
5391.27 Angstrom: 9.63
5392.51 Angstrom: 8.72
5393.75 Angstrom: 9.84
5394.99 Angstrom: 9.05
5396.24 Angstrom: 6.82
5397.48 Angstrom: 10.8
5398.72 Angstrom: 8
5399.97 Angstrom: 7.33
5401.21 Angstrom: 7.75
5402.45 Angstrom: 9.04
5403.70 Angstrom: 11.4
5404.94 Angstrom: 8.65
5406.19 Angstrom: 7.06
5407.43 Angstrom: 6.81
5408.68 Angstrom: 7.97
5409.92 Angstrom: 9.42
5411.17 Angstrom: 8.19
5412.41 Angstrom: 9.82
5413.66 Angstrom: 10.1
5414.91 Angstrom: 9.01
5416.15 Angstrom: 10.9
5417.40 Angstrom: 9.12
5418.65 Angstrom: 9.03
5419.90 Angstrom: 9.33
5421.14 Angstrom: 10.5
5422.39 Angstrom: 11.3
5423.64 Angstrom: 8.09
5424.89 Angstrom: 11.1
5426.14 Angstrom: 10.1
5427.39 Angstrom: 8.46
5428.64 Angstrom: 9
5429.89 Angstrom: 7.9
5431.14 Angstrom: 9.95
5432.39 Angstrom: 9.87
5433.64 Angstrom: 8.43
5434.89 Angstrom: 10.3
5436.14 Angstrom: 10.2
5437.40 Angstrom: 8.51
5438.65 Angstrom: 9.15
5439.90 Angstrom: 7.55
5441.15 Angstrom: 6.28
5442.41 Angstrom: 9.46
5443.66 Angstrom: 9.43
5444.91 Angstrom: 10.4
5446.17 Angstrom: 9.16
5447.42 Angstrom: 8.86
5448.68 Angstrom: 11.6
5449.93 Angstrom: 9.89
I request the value 0.5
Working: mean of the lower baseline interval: 9.19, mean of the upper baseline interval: 9.27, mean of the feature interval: 9.1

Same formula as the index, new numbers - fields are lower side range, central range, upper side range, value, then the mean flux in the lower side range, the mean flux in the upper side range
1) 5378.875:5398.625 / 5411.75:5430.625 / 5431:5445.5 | -1.0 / 9.08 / 9.1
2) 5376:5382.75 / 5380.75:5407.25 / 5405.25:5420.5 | 0.6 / 9.1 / 8.89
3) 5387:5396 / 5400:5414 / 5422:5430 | 1.1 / 9.29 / 9.46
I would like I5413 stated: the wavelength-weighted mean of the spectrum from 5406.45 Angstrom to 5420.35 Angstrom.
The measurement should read 9.01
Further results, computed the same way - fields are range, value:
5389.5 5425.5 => 9.14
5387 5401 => 8.94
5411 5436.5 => 9.58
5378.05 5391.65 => 9.13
